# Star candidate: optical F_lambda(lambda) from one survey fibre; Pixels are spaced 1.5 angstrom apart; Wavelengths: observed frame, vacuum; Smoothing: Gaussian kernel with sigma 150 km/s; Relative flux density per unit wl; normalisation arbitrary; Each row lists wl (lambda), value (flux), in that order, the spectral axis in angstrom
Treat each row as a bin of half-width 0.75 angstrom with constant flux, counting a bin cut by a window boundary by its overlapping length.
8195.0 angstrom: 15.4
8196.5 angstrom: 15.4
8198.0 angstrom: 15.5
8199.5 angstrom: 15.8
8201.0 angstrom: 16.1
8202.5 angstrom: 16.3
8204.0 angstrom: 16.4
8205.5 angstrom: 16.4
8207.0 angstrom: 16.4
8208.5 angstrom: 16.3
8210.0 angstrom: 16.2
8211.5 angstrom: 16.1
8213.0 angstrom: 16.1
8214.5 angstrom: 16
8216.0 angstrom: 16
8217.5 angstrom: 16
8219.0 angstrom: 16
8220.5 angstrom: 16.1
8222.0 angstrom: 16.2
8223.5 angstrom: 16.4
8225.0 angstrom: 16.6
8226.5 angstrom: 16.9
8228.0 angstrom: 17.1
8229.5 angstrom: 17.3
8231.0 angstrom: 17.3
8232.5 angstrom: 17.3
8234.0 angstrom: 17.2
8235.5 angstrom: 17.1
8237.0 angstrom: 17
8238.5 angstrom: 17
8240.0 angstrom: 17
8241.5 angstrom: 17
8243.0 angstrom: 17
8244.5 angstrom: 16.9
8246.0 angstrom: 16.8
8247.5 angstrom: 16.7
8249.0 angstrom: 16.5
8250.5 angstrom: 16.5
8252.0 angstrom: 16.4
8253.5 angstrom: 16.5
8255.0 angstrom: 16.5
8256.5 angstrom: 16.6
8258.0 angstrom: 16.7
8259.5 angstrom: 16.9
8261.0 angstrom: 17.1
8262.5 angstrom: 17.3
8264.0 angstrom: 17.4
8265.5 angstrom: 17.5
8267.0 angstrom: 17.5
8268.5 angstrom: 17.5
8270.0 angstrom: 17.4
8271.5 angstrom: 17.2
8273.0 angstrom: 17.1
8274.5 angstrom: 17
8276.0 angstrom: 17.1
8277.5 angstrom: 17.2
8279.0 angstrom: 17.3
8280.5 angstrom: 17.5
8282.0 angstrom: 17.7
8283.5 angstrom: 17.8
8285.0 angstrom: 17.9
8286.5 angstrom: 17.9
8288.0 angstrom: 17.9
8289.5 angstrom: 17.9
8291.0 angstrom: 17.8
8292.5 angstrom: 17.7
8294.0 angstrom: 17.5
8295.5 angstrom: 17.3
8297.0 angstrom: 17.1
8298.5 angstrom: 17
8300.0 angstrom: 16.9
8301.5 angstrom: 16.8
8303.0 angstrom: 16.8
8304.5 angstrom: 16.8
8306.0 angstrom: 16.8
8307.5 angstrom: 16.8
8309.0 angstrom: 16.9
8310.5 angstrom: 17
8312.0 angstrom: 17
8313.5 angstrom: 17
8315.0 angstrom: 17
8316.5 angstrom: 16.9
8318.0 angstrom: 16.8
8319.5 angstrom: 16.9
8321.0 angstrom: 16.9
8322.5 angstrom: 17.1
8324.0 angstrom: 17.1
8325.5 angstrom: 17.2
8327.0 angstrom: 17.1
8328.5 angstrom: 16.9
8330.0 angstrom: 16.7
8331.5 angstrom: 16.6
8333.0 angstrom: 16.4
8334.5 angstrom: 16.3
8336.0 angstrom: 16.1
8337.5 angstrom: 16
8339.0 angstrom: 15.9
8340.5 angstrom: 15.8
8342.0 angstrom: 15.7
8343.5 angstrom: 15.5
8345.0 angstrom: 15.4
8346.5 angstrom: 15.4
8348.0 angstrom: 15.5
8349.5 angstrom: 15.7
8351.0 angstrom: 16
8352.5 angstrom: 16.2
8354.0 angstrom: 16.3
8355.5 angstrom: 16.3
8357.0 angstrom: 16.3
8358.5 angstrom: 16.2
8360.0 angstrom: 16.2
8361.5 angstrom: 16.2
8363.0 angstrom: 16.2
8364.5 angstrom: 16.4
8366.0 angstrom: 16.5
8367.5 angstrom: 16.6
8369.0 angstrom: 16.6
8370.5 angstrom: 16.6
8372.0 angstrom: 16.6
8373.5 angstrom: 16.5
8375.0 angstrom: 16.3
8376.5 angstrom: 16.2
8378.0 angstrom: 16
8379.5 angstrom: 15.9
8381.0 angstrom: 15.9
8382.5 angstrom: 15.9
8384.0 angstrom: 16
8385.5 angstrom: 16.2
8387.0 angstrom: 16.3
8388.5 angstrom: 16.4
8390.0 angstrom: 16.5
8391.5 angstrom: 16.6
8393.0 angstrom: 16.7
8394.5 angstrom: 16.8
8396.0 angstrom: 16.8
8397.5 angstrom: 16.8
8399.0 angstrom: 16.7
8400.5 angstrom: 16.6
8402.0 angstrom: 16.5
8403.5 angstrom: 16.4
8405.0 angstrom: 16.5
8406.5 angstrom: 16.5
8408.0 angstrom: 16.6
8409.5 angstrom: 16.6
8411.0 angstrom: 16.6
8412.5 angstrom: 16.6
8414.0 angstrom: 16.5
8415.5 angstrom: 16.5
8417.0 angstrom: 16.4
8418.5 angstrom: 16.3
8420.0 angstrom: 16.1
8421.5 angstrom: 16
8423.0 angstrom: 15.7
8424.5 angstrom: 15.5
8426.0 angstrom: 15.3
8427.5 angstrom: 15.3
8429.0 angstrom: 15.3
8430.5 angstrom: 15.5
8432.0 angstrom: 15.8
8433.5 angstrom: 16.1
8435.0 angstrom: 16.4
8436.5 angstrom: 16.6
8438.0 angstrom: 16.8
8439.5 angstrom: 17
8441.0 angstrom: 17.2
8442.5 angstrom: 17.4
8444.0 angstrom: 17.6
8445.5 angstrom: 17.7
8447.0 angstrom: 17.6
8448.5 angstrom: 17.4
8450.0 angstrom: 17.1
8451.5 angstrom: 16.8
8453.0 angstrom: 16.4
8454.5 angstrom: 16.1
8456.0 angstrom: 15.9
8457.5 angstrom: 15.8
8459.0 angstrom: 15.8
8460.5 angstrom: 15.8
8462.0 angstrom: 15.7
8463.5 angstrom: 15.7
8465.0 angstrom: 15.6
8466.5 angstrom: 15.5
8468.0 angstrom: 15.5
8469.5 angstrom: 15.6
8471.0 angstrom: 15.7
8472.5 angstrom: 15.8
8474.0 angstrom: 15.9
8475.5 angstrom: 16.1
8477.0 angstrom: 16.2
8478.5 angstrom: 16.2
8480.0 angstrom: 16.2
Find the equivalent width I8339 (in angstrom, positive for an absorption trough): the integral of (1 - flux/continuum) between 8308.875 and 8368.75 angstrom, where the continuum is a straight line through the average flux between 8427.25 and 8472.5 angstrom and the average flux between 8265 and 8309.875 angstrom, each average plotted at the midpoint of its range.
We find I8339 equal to 2.1 angstrom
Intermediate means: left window 17.3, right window 16.3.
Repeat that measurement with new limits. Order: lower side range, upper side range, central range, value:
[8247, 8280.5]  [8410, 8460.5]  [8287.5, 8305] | -0.4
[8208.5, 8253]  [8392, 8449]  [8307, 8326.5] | -0.5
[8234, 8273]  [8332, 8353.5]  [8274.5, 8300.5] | -1.5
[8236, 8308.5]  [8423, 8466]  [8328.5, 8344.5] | 0.7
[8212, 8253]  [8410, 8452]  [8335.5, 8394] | 1.4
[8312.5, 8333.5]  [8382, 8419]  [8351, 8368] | 0.4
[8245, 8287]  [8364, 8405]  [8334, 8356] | 1.0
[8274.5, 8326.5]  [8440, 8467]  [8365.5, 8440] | 2.0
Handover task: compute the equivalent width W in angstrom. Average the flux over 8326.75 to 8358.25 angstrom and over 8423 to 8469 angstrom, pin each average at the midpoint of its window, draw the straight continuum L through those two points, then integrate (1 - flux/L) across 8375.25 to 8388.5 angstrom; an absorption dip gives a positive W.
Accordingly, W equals 0.06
